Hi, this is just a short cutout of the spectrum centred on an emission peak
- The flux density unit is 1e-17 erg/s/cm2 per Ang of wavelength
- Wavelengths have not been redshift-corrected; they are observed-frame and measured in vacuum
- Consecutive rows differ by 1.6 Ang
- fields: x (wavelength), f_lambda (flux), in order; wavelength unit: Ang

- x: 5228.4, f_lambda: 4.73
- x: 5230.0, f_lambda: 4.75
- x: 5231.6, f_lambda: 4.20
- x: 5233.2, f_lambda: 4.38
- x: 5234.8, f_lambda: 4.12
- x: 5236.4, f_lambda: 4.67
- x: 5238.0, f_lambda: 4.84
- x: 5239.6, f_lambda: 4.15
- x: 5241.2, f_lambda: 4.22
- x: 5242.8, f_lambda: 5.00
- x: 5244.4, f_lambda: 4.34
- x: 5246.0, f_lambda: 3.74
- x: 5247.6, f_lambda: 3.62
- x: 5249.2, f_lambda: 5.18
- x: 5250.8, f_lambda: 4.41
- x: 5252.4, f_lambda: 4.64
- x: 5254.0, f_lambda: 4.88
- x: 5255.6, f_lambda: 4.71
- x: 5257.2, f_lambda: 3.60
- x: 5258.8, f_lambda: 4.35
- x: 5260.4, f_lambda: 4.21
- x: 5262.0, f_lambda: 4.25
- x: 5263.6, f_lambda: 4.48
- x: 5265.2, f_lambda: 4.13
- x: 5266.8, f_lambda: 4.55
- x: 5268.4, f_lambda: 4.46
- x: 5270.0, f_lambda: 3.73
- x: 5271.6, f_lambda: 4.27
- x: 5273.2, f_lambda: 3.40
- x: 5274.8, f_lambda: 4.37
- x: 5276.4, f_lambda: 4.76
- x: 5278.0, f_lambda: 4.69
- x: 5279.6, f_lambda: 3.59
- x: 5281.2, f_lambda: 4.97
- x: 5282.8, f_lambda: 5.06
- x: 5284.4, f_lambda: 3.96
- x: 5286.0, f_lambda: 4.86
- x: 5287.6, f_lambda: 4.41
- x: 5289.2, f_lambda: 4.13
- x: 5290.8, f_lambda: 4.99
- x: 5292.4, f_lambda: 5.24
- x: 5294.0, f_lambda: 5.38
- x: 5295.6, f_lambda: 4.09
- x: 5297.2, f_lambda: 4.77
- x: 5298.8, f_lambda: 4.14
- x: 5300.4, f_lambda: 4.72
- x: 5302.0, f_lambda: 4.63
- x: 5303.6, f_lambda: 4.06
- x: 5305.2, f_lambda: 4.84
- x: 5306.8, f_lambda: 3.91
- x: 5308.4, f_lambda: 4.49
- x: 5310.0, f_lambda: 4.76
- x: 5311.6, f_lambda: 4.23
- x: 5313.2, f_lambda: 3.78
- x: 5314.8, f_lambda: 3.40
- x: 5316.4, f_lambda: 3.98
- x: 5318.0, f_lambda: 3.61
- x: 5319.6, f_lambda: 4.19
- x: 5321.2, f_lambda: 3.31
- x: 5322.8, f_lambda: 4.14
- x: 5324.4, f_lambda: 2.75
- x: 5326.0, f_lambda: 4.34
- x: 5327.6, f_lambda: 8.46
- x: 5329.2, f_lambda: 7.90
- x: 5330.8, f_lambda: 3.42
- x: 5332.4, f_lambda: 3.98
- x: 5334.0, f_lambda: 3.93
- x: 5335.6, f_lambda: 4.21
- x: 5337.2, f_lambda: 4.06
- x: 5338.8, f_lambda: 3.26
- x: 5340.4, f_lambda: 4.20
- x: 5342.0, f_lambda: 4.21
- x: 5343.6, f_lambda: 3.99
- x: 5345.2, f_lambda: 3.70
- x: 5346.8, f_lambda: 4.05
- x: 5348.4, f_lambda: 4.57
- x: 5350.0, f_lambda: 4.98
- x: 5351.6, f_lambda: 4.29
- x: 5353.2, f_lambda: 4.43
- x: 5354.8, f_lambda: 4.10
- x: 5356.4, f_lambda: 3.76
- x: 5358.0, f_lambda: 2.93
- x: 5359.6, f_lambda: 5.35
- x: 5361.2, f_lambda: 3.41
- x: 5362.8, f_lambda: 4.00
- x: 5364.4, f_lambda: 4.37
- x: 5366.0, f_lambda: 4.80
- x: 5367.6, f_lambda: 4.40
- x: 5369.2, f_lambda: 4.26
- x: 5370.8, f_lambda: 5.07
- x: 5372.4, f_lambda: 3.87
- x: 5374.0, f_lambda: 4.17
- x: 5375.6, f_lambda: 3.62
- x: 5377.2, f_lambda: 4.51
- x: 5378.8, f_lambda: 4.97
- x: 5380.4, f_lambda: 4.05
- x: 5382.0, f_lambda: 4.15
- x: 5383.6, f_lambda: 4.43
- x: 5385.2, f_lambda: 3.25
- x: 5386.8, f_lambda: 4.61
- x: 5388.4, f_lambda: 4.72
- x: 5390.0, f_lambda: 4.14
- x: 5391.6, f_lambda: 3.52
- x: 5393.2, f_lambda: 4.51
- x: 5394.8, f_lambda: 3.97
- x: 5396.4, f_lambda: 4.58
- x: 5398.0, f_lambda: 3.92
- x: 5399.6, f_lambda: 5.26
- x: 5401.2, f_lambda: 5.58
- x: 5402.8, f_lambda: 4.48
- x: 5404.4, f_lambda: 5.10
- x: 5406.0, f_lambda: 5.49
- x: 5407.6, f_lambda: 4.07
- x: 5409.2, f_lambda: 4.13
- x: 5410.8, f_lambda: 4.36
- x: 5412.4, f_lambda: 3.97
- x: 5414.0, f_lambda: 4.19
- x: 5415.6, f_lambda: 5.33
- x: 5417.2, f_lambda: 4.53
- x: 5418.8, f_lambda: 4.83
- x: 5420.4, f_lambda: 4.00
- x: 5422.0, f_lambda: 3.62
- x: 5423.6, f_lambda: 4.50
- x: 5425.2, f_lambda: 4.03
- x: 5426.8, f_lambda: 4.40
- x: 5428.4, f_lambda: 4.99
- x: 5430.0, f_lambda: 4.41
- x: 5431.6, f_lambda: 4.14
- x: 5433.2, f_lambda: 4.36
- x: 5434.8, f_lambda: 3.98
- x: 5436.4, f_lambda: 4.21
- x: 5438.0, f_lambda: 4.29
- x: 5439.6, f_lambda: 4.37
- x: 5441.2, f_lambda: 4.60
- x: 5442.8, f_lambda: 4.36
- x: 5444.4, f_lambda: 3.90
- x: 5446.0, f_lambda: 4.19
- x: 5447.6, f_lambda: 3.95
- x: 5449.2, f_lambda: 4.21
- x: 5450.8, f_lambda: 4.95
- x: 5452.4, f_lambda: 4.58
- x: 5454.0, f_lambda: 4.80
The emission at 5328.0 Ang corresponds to Hbeta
